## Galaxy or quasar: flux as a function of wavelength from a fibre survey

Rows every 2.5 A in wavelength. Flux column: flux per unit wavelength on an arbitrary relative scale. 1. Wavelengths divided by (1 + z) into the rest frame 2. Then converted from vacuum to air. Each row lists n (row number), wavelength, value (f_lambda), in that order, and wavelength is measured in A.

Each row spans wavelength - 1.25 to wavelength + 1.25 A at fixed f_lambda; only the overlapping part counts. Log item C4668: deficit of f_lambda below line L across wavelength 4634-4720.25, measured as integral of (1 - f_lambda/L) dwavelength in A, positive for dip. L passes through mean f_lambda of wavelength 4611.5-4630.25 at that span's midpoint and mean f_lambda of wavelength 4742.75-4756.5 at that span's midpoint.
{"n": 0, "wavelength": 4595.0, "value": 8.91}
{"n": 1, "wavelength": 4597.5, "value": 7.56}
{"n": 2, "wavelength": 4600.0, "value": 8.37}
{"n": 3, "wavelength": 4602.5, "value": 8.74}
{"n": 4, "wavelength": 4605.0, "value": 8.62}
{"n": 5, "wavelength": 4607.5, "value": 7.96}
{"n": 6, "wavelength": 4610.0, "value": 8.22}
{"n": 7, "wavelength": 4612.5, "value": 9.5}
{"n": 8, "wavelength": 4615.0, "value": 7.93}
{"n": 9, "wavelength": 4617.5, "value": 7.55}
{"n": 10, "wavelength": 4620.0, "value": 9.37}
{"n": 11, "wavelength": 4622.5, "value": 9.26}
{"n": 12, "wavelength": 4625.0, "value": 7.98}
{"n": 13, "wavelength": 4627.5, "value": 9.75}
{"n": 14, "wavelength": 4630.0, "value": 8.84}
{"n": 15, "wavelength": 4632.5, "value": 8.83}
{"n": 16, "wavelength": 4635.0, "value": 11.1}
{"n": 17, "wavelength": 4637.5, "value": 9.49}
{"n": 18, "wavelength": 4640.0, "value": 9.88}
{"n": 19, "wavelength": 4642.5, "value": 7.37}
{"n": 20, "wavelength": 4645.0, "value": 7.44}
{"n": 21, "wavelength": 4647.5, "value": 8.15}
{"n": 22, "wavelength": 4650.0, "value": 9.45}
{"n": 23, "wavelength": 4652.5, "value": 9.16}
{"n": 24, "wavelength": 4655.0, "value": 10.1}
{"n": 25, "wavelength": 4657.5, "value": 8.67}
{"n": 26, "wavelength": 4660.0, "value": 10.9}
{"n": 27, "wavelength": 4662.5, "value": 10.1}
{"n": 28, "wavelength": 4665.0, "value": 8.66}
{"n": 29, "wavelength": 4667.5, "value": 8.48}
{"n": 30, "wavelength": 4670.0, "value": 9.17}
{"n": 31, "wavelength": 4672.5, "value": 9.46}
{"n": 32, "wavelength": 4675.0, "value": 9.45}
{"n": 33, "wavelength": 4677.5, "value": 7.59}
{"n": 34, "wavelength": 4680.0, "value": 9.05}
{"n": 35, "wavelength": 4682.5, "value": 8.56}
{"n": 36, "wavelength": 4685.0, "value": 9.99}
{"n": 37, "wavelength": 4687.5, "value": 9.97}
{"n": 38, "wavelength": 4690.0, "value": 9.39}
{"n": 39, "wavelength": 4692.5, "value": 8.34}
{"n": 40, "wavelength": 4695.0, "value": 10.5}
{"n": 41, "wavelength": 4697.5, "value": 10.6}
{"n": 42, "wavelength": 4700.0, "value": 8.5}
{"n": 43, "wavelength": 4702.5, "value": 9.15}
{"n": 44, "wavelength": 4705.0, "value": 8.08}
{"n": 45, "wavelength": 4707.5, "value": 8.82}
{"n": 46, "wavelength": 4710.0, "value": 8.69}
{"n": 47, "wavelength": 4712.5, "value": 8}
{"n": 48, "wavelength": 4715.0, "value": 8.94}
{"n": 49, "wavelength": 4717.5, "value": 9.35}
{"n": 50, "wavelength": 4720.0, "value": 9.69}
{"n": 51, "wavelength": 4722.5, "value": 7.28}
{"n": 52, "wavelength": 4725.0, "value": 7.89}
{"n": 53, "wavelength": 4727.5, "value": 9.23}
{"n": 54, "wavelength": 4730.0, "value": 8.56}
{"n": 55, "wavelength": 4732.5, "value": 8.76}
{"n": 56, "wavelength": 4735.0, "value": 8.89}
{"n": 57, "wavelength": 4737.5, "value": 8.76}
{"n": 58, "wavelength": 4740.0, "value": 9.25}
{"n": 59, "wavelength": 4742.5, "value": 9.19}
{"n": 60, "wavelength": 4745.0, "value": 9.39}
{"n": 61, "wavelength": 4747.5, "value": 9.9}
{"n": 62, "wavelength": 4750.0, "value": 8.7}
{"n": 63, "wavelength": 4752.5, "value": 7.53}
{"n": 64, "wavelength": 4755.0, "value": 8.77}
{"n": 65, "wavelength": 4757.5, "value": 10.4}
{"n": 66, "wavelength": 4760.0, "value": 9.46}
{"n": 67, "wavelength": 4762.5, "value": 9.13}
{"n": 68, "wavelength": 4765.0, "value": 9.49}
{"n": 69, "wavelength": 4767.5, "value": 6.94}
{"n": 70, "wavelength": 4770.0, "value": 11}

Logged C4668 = -3.1 A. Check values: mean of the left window 8.76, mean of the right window 8.91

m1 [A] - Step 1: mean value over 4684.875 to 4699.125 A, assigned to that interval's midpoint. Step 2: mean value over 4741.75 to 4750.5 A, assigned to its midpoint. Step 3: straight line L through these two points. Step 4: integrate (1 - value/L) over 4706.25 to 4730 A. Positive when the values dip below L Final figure 2.3 A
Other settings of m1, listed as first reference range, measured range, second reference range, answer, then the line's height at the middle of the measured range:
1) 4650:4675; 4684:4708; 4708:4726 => -1.20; 8.89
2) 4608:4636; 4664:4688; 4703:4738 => -0.70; 8.76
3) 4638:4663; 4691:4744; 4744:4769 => 0.86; 9.03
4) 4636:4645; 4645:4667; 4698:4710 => -1.22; 8.77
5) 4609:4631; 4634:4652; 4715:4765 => -0.41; 8.76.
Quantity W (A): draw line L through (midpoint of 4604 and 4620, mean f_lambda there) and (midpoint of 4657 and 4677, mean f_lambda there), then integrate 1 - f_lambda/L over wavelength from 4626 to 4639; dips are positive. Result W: -1.3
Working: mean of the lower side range 8.38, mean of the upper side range 9.32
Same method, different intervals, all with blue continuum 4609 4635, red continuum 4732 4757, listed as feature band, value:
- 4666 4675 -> -0.2 A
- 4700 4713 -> 0.5 A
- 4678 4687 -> -0.2 A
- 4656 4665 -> -0.9 A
